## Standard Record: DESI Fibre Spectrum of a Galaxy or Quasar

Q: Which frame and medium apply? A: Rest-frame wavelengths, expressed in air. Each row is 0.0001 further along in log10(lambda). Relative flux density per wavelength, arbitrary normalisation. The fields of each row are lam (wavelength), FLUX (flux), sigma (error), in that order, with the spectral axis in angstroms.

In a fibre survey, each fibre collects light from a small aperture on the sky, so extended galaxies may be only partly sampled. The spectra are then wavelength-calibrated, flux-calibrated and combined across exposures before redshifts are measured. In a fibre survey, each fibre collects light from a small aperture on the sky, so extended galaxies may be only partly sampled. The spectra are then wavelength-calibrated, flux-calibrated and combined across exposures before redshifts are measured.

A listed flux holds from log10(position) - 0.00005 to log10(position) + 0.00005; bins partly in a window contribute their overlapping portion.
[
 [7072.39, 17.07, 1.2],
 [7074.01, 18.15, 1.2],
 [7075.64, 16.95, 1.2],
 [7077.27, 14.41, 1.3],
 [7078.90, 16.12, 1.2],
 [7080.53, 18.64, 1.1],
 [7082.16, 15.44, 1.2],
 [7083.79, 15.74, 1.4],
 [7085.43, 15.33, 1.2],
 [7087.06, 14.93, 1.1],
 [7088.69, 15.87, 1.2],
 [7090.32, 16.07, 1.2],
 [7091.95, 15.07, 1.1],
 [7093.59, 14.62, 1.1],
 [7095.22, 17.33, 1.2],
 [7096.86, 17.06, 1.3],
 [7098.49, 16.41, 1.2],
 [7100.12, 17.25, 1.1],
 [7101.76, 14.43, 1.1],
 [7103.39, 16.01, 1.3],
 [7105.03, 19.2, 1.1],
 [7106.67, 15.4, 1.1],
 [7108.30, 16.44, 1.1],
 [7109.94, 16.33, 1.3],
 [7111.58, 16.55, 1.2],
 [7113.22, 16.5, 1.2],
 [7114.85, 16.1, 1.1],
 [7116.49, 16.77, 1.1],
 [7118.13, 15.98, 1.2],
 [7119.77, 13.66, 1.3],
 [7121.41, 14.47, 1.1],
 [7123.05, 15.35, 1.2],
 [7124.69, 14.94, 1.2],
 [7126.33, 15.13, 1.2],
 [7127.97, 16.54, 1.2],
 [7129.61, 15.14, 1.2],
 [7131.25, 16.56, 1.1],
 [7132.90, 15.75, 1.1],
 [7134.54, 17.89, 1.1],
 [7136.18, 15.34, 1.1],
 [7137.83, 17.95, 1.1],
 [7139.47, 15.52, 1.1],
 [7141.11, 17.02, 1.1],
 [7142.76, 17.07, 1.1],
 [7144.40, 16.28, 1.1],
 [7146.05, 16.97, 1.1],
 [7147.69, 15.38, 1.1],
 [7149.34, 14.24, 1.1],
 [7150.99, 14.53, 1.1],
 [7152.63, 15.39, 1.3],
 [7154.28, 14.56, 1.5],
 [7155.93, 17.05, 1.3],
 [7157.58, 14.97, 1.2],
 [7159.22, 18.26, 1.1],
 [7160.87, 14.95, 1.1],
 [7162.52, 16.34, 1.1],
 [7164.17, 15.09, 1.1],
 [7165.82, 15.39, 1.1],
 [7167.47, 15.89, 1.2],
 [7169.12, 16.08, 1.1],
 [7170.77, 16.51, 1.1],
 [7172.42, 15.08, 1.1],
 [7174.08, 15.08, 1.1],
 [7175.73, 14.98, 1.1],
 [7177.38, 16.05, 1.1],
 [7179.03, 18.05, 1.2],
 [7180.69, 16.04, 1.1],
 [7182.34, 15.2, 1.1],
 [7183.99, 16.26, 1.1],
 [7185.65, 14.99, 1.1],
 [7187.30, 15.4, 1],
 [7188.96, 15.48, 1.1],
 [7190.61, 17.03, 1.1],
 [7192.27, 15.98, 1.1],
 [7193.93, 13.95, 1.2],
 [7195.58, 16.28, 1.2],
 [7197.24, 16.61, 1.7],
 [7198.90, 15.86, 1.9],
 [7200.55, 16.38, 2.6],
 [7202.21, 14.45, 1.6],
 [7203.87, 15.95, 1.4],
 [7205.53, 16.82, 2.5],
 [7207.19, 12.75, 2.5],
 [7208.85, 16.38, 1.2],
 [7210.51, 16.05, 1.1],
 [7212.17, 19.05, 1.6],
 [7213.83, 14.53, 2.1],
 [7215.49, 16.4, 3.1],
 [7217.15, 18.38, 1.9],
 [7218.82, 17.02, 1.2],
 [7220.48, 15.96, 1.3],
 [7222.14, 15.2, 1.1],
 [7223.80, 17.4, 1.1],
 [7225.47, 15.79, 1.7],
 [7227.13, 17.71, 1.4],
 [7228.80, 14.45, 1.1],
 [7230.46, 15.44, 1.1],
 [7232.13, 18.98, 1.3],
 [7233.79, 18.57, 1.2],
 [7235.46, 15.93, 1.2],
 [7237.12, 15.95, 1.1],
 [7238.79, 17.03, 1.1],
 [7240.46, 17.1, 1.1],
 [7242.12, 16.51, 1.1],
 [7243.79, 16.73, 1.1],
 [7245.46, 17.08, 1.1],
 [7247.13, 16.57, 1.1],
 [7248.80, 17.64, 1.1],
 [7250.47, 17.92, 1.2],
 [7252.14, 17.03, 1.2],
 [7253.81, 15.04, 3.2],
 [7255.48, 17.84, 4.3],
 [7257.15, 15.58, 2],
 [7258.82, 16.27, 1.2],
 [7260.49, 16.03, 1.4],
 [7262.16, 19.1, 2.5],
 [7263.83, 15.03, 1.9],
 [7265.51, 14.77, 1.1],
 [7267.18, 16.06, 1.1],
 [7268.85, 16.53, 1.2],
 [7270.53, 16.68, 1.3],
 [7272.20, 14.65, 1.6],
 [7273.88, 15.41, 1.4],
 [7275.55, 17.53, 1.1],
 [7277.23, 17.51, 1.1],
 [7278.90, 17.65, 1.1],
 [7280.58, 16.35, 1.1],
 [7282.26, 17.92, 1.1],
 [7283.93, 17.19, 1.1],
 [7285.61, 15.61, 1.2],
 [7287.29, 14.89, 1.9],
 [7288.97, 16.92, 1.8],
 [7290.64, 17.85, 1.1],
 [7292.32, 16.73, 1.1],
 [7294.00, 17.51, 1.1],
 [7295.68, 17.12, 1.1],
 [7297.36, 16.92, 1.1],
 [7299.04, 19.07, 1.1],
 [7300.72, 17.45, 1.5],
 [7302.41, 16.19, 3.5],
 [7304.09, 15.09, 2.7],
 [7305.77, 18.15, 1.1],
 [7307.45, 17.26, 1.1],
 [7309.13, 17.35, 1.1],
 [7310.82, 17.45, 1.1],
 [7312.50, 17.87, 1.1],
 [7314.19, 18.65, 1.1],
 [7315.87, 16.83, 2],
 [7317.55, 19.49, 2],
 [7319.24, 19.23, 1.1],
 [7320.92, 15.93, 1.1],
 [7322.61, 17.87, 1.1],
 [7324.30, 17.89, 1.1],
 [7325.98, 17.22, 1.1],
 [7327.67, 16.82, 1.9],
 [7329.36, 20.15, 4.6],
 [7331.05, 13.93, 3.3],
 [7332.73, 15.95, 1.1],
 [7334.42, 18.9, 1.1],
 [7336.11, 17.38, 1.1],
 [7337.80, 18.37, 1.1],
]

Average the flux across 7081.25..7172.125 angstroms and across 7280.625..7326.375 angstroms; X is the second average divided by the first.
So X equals 1.09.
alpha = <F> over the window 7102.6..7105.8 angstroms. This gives 17.6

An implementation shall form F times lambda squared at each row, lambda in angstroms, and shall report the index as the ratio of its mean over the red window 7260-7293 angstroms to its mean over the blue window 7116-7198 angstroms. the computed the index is 1.1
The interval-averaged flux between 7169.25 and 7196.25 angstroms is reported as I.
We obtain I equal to 15.8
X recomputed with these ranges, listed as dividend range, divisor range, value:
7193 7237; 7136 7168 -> 1.02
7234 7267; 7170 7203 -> 1.05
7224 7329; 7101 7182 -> 1.06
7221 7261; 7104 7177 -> 1.05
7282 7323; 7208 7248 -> 1.04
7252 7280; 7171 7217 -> 1.03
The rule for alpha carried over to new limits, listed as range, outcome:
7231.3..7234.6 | 18.8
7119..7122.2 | 14.1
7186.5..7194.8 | 15.6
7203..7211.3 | 15.6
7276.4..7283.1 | 17.4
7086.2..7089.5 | 15.4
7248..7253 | 17.5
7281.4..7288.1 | 16.4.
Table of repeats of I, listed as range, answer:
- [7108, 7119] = 16.4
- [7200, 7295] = 16.5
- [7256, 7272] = 16.2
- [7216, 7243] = 16.7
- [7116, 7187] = 15.8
